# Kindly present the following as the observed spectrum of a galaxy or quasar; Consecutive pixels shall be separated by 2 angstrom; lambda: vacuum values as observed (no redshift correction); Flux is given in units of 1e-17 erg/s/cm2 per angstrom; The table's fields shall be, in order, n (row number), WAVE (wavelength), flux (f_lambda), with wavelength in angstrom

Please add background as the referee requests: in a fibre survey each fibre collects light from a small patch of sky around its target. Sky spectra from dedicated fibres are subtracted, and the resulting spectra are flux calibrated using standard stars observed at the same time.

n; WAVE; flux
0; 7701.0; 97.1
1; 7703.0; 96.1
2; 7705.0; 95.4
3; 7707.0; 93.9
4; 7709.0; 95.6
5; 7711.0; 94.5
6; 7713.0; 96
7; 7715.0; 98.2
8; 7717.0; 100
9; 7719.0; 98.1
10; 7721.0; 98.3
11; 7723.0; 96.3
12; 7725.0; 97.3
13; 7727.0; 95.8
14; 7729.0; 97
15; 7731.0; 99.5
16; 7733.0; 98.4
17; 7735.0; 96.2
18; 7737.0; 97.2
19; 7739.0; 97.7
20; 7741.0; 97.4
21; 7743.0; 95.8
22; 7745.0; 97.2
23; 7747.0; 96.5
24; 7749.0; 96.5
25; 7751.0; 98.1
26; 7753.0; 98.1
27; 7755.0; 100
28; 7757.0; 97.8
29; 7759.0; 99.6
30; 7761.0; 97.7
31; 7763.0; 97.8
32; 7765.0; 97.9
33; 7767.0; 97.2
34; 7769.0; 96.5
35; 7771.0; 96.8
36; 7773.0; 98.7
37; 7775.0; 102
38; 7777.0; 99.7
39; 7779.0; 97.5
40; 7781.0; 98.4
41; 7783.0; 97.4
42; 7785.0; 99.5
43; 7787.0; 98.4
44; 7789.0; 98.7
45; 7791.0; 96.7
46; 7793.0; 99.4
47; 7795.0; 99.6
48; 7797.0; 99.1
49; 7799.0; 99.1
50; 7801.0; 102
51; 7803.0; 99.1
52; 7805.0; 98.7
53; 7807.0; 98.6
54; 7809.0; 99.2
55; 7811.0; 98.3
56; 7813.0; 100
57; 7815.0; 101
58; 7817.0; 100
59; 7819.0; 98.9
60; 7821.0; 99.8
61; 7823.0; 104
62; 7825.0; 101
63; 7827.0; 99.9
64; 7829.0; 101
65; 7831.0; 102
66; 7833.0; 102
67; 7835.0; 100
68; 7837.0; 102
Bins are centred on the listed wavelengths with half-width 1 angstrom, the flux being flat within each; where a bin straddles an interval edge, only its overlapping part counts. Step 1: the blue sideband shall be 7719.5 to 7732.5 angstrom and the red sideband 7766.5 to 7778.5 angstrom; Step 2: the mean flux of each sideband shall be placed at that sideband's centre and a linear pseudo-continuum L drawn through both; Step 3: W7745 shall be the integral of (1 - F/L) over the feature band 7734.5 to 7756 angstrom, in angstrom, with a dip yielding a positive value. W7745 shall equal 0.1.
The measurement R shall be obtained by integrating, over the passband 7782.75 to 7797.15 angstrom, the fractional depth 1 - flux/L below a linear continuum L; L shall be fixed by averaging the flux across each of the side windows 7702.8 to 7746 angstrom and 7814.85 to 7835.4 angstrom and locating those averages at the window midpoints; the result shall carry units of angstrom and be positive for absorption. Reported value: 0.1 angstrom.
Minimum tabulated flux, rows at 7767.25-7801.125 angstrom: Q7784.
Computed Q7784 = 96.5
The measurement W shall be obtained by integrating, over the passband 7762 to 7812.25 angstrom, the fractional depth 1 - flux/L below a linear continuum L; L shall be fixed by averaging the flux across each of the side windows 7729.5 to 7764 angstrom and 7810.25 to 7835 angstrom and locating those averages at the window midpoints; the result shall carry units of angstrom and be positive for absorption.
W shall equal 0.32 angstrom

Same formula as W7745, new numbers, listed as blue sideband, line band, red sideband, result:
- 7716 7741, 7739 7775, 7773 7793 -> 0.2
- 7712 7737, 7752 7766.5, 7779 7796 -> 0.0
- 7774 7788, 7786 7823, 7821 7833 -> 0.3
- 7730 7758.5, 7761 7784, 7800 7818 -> 0.1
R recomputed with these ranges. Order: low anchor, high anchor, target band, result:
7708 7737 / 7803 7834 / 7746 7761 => 0.0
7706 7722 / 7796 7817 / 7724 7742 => 0.0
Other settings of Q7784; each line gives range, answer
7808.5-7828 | 98.3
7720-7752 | 95.8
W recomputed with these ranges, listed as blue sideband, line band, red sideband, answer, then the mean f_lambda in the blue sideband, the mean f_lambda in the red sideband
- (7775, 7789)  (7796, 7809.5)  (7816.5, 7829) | 0.04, 98.8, 101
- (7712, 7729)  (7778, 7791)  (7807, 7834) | 0.16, 97.5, 100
